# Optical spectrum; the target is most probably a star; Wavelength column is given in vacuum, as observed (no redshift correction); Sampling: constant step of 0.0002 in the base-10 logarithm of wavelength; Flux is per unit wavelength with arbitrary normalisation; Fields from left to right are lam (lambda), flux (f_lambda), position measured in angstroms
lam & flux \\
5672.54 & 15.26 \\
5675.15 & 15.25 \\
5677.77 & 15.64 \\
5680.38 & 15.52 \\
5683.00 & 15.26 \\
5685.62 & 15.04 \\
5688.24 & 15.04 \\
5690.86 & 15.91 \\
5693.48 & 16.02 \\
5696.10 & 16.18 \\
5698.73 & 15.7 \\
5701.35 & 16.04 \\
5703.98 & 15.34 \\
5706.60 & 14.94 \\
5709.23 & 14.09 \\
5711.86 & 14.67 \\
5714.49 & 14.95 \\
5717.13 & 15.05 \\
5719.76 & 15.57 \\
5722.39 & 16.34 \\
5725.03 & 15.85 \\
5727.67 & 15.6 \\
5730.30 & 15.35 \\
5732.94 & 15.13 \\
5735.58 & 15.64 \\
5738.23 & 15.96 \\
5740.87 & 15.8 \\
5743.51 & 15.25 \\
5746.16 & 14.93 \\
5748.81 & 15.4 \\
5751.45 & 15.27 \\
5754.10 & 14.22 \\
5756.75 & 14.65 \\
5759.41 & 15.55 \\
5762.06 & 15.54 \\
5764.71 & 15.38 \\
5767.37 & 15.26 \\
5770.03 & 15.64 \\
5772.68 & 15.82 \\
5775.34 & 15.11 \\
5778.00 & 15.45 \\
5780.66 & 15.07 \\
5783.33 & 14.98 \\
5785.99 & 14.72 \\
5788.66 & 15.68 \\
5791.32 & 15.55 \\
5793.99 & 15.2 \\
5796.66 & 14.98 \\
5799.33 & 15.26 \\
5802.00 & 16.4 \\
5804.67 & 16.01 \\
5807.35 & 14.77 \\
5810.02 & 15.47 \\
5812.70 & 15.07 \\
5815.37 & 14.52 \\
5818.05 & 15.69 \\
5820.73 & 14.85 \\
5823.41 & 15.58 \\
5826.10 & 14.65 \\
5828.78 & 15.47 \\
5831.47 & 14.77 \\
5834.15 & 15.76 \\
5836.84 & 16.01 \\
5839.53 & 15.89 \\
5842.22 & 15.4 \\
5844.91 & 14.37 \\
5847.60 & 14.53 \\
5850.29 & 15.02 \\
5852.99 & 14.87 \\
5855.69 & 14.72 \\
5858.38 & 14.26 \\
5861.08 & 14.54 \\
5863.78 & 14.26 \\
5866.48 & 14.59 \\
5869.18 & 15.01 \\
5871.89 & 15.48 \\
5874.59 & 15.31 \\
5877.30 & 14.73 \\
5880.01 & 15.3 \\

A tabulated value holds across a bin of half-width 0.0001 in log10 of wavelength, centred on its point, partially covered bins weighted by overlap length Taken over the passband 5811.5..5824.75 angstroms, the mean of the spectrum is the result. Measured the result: 15.2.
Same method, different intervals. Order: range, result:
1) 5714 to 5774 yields 15.4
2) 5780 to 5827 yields 15.3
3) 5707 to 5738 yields 15.3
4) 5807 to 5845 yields 15.3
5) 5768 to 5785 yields 15.3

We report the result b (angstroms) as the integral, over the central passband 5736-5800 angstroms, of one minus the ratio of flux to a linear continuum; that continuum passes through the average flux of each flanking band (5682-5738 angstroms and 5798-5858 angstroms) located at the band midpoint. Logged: 0.2 angstroms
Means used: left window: 15.4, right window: 15.2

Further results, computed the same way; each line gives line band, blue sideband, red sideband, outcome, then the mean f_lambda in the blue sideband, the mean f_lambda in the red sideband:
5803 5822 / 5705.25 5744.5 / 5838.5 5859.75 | -0.3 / 15.4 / 14.9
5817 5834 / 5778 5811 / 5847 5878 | -0.1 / 15.3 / 14.8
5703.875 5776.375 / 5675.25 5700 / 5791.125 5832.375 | 0.7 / 15.6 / 15.3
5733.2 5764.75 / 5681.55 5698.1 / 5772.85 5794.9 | 0.2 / 15.6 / 15.2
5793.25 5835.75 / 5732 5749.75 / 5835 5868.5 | -0.6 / 15.4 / 14.9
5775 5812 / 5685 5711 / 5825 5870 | -0.5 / 15.4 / 15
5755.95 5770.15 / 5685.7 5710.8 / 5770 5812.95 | 0.0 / 15.4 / 15.4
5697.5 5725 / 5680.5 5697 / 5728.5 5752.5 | 0.4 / 15.6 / 15.4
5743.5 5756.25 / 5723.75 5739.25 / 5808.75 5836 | 0.4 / 15.6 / 15.2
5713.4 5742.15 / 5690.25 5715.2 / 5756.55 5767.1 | -0.4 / 15.4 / 15.3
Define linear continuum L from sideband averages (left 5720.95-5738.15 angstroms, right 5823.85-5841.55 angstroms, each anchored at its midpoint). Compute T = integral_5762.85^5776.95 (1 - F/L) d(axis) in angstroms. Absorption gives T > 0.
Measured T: 0.12 angstroms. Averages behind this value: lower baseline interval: 15.7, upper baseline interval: 15.4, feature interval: 15.4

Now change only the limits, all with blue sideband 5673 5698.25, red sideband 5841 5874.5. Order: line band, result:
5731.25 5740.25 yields -0.16 angstroms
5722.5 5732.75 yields -0.19 angstroms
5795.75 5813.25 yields -0.51 angstroms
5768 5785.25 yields -0.21 angstroms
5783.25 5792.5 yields -0.11 angstroms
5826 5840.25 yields -0.56 angstroms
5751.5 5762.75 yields 0.17 angstroms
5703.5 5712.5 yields 0.42 angstroms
